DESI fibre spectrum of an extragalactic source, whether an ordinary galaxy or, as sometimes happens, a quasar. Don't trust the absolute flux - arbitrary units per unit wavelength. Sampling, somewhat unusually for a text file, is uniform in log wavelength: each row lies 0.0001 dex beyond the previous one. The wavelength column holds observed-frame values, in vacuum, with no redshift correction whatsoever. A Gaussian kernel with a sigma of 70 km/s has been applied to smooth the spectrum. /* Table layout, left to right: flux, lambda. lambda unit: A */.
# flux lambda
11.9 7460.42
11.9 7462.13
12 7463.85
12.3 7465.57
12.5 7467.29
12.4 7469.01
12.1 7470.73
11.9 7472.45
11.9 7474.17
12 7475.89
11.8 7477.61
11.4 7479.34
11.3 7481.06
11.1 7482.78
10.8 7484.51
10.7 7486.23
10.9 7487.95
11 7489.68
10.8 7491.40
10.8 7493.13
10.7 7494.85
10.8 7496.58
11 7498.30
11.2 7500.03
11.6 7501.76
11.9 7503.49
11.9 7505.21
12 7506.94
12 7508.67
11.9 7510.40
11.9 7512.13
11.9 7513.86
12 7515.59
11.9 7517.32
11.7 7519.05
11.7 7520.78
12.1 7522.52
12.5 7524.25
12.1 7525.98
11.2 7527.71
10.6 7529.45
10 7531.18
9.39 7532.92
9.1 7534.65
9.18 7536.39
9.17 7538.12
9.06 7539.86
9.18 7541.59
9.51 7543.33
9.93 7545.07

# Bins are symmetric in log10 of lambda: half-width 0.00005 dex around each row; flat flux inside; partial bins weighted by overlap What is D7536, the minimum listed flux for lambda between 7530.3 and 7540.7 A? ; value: 9.06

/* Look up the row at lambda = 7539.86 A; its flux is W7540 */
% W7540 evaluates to 9.06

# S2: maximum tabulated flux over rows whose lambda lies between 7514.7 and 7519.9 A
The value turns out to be 12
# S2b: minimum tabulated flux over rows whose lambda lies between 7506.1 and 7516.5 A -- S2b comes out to 11.9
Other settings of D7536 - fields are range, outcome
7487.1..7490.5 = 10.9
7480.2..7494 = 10.7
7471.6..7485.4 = 10.8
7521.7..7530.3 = 10.6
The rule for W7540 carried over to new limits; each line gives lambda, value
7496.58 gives 10.8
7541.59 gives 9.18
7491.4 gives 10.8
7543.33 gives 9.51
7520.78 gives 11.7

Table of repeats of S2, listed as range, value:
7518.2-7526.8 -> 12.5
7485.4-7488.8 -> 10.9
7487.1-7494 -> 11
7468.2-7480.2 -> 12.4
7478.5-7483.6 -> 11.4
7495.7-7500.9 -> 11.2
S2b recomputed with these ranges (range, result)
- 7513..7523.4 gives 11.7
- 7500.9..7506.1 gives 11.6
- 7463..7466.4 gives 12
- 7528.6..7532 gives 10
